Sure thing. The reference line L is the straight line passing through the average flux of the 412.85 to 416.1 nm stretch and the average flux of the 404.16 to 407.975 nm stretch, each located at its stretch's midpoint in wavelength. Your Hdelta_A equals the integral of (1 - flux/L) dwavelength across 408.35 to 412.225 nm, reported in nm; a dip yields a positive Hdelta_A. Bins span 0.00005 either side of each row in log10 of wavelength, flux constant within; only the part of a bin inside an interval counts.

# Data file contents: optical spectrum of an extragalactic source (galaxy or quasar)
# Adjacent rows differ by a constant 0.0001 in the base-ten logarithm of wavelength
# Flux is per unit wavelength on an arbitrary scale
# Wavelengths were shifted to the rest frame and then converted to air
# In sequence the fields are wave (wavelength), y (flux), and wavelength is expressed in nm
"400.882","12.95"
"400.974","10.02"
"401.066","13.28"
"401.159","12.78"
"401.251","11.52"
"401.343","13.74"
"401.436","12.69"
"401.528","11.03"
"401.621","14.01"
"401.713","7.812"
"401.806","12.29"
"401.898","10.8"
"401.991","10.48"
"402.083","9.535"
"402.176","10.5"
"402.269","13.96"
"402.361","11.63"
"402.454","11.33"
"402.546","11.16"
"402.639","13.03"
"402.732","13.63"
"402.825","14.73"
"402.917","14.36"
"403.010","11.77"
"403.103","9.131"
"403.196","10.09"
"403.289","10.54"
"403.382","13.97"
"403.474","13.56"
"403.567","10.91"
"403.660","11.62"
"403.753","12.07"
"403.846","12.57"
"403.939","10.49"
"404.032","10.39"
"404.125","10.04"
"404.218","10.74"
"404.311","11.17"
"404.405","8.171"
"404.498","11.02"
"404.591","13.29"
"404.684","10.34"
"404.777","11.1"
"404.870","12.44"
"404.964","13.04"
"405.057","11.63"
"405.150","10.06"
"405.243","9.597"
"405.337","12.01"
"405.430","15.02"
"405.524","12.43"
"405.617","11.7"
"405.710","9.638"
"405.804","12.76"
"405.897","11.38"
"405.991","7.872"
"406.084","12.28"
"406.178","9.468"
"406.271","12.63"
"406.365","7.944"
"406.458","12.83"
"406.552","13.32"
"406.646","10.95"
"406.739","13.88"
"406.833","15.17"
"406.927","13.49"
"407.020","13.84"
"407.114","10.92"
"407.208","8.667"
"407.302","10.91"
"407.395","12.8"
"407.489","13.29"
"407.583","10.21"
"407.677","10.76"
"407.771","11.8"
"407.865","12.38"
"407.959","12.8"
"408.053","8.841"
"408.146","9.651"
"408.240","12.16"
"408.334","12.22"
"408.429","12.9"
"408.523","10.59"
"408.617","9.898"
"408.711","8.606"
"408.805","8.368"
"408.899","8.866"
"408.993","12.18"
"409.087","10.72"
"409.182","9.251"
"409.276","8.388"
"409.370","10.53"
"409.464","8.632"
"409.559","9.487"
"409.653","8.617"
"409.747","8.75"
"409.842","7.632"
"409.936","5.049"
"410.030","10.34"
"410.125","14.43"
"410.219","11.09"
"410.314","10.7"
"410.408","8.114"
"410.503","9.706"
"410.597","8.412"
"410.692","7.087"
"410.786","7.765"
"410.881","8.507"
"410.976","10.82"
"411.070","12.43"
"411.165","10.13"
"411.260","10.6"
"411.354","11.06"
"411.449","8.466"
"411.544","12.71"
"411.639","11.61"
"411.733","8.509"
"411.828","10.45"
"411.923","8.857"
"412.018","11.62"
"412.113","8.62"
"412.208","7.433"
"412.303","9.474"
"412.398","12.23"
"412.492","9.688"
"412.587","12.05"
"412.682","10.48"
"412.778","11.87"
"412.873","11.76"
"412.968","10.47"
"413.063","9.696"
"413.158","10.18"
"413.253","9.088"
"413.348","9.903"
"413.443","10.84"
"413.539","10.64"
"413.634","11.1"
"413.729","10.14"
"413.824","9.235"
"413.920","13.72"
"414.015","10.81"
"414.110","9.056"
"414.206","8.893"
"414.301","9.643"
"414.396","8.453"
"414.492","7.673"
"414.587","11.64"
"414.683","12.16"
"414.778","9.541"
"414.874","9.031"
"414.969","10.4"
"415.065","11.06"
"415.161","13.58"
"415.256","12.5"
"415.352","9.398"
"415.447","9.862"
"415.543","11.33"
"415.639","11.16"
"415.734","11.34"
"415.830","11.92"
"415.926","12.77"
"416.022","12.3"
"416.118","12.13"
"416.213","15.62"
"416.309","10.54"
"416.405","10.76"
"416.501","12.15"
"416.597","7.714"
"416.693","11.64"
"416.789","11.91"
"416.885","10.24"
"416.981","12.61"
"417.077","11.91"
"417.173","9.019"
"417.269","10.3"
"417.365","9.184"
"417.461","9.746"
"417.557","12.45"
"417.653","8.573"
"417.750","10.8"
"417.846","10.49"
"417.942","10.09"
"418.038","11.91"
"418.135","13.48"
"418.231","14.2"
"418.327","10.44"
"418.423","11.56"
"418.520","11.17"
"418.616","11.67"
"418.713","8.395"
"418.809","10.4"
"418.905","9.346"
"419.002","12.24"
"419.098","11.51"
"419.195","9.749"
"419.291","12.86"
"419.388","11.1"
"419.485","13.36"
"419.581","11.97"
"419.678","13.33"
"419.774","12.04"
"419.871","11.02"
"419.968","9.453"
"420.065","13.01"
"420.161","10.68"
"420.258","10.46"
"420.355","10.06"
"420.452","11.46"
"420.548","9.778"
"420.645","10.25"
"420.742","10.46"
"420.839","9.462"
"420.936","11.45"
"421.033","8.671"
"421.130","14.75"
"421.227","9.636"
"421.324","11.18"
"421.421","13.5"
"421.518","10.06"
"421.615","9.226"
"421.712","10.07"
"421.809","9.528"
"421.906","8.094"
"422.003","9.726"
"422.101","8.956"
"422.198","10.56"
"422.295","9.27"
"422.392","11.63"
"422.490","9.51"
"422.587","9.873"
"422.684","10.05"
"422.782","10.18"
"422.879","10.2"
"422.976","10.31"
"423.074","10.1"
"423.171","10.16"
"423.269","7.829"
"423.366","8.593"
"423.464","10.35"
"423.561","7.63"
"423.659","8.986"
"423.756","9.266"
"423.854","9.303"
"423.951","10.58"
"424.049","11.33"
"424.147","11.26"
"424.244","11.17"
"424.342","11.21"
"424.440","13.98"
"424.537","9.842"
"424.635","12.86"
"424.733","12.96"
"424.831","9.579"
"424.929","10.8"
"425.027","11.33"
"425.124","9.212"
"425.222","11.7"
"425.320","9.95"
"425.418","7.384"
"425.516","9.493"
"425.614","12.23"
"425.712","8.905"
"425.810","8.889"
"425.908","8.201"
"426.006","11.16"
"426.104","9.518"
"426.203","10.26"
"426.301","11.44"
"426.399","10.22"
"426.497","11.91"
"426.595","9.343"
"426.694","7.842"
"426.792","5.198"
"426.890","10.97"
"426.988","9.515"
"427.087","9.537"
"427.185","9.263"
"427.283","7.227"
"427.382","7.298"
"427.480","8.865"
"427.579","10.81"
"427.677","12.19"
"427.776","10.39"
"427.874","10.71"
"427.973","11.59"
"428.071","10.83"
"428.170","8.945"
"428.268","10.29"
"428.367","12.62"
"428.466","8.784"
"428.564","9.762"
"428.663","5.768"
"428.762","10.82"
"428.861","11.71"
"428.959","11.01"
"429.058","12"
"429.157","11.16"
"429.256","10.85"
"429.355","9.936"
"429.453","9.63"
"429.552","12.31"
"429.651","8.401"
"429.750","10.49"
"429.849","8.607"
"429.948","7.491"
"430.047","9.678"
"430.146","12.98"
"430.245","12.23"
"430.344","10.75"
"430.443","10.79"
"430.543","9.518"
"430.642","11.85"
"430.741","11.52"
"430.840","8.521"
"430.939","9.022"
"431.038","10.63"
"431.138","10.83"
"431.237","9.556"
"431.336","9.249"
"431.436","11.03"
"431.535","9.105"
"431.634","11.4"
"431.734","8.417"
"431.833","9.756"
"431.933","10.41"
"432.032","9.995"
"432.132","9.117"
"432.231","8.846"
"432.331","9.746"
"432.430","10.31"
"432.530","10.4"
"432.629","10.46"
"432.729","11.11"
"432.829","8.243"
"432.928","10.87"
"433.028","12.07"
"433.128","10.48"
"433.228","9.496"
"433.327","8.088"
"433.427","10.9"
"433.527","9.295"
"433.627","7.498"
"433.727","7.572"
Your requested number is 0.48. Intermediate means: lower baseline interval 11.6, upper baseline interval 10.6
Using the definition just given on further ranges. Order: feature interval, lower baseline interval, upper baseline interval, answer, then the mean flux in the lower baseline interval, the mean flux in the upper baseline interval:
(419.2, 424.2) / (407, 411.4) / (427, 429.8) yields -0.14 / 10.2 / 10.1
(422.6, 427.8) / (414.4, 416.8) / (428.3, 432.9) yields 0.27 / 11.1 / 10.2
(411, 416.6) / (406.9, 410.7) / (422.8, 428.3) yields -0.24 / 10.3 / 10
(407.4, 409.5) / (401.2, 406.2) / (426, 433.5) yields 0.12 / 11.5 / 10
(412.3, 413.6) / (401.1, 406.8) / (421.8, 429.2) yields 0.04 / 11.6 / 10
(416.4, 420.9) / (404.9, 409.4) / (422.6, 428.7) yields -0.23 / 11.3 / 9.98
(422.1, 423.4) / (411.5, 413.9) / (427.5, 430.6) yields 0.07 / 10.4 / 10.4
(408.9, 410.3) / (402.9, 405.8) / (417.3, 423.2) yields 0.19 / 11.4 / 10.7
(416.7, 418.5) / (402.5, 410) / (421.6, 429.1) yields -0.10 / 11.1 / 10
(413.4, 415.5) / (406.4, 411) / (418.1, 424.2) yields 0.02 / 10.5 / 10.6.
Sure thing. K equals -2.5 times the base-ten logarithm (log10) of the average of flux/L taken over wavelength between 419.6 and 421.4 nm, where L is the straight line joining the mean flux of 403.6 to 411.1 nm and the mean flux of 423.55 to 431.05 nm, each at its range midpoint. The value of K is -0.063 mag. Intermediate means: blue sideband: 10.8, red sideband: 10.2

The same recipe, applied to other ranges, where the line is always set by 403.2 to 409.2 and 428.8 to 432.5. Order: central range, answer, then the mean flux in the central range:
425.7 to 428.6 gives 0.07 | 9.76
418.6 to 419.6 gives -0.03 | 11.1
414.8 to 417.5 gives -0.02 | 11.1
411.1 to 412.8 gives 0.08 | 10.3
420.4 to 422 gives 0.02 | 10.5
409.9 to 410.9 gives 0.20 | 9.27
